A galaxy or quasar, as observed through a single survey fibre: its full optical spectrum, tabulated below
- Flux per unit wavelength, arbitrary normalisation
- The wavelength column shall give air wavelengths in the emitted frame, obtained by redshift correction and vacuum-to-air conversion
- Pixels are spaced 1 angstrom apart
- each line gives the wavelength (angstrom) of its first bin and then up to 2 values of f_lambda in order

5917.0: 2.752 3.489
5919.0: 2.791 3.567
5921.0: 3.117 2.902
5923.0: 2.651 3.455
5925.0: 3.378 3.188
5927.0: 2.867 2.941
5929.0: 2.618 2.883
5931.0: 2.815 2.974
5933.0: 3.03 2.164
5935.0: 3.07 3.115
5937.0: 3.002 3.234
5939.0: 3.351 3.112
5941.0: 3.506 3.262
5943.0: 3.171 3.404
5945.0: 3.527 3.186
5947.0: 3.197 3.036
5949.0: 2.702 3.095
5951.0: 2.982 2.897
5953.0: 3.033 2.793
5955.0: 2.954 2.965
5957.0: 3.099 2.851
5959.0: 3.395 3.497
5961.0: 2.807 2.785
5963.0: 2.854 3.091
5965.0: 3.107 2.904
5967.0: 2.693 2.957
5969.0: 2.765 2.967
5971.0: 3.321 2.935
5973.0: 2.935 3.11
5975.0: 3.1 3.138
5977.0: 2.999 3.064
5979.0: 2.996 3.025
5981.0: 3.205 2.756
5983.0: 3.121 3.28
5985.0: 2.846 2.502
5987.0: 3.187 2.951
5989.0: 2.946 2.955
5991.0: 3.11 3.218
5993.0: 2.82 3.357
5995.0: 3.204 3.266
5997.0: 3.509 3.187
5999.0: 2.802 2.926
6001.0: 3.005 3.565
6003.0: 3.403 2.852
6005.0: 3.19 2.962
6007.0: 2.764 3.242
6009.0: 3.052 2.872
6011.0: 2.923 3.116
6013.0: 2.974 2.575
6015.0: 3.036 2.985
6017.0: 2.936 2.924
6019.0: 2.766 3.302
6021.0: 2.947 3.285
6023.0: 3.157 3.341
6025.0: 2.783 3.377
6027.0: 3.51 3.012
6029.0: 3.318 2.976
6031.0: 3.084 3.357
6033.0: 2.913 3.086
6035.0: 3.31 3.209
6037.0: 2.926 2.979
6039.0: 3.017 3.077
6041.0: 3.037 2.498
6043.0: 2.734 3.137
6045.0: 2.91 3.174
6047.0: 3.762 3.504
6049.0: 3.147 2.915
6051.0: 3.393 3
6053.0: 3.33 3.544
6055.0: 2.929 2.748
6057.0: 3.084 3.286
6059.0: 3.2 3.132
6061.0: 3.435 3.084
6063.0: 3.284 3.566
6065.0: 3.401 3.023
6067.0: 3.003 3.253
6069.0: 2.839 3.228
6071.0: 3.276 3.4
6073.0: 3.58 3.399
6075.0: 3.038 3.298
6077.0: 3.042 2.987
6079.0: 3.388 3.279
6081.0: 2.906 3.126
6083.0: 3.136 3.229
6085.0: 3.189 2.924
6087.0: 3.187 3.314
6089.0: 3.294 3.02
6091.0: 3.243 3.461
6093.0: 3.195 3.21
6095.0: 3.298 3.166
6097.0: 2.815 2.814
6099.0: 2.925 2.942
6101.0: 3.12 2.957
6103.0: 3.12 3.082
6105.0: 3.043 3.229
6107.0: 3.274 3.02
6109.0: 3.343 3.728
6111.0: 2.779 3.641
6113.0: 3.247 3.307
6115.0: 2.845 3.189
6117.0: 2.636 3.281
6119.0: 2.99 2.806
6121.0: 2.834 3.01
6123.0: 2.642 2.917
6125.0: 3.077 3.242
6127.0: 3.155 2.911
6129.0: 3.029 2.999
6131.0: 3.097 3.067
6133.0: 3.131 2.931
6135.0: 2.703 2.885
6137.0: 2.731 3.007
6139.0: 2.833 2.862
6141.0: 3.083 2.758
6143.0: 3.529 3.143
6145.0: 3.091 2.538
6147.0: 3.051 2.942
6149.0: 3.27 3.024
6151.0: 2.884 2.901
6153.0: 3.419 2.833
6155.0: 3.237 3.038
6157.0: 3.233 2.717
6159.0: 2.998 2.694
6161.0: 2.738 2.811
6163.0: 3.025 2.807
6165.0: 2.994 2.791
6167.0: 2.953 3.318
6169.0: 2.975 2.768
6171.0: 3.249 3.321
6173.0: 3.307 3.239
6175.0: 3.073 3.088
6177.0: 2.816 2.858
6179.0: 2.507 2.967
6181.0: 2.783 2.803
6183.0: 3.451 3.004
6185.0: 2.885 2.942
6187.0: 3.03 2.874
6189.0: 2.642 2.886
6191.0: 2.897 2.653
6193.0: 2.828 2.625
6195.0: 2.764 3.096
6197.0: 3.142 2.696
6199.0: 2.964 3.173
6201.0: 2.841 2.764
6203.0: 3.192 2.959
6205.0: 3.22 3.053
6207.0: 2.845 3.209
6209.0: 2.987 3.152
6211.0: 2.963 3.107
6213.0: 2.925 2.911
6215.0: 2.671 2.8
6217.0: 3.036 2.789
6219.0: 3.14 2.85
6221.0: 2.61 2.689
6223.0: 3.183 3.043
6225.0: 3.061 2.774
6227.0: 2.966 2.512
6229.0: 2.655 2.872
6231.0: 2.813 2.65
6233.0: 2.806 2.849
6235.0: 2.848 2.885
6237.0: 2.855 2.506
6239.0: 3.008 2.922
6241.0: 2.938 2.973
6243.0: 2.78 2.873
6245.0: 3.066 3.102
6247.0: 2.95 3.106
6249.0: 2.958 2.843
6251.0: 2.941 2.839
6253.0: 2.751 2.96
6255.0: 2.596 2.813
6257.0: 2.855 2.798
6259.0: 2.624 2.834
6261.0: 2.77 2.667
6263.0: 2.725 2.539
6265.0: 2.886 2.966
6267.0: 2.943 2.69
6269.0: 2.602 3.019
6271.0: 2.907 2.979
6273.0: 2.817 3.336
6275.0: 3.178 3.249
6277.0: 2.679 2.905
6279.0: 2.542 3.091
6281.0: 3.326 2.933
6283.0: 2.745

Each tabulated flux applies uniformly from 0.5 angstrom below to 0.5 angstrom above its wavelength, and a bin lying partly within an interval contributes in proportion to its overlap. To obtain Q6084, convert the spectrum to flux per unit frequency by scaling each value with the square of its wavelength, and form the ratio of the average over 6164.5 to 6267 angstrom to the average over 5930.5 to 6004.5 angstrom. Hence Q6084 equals 1.03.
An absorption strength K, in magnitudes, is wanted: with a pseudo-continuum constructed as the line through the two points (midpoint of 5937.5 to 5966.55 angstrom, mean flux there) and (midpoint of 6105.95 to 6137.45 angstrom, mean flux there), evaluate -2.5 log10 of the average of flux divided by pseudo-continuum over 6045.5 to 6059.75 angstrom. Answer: -0.05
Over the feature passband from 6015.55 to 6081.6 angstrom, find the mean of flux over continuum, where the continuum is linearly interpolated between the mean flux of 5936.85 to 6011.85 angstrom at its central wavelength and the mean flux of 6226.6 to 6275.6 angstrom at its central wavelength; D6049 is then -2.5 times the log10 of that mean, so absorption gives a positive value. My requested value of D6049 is -0.05 mag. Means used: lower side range 3.06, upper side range 2.85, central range 3.15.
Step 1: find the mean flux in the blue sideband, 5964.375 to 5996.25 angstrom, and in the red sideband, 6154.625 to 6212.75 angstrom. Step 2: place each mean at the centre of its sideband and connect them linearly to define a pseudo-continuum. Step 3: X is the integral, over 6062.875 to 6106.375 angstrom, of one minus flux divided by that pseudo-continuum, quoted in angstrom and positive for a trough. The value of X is -2.5 angstrom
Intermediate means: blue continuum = 3.02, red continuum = 2.96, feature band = 3.16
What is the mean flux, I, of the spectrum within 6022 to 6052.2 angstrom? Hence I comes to 3.13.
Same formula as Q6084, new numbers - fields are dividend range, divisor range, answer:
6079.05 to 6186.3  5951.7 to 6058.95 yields 1.04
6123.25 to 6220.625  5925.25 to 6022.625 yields 1.04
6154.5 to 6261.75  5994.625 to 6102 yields 0.98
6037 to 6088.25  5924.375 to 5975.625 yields 1.08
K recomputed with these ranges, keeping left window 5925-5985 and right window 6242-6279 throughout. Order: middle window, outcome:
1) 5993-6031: -0.03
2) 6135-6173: -0.02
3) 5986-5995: -0.01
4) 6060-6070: -0.08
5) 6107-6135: -0.04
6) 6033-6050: -0.03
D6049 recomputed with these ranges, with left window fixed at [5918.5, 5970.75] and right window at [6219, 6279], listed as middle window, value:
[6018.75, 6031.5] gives -0.057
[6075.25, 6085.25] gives -0.070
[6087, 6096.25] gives -0.103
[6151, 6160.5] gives -0.032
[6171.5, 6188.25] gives -0.036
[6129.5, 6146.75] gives -0.015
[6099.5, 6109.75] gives -0.066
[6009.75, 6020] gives 0.023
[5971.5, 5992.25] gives -0.001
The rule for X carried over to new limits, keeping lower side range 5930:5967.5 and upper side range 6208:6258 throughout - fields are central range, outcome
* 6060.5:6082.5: -1.8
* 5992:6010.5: -0.6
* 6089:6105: -0.7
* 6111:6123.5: -0.3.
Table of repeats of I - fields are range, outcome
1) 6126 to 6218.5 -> 2.97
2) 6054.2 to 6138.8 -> 3.11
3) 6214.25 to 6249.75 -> 2.87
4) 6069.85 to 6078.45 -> 3.25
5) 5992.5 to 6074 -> 3.13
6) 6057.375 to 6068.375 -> 3.24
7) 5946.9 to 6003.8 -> 3.04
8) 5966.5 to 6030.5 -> 3.05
